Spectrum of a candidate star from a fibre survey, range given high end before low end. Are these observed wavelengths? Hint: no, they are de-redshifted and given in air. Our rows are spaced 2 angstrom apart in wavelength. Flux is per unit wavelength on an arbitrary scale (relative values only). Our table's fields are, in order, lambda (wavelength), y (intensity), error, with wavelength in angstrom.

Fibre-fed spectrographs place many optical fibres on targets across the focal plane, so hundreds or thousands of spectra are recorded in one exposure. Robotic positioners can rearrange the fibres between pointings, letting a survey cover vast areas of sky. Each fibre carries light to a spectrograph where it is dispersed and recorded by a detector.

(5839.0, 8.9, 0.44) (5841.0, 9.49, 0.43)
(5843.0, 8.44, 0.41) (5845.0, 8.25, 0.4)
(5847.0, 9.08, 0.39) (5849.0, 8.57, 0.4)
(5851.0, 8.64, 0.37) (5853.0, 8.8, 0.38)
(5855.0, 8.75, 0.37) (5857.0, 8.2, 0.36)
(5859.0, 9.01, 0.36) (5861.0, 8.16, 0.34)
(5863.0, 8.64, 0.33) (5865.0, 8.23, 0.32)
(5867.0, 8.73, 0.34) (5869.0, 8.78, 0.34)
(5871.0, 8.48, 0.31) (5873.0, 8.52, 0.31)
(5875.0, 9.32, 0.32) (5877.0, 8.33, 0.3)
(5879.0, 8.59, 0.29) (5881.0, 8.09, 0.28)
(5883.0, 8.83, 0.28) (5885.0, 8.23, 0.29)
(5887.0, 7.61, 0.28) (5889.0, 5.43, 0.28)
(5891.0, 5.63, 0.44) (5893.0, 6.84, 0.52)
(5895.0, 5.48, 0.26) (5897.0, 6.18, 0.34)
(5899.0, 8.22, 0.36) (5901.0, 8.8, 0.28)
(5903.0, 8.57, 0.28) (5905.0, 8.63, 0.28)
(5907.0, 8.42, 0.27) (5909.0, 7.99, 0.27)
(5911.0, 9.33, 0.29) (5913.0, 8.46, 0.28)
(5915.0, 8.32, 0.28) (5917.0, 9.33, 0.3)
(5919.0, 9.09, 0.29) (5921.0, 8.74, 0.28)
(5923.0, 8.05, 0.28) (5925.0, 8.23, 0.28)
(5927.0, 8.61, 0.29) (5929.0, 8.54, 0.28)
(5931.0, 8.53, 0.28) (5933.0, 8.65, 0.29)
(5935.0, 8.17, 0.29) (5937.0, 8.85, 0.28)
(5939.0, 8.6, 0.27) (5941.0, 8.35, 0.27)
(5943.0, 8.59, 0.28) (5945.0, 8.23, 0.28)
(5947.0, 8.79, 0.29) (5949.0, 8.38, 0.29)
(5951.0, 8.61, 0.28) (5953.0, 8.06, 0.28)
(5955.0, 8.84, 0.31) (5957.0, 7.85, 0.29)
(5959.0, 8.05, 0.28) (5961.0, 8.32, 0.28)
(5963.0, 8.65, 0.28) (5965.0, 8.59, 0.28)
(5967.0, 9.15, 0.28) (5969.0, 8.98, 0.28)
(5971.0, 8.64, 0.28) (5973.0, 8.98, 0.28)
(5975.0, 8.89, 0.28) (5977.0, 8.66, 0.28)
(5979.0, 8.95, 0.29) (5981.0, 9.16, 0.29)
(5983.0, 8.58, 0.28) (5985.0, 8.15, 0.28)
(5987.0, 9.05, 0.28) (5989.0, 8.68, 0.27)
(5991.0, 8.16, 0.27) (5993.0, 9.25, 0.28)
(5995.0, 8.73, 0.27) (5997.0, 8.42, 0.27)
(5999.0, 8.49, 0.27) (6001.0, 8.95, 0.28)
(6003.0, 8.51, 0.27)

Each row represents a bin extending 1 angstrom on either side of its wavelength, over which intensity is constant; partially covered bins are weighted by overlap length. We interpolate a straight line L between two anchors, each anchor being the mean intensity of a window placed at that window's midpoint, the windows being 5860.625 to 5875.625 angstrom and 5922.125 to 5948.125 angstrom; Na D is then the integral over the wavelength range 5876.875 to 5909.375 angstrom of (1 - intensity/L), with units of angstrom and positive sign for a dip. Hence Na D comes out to 3.6 angstrom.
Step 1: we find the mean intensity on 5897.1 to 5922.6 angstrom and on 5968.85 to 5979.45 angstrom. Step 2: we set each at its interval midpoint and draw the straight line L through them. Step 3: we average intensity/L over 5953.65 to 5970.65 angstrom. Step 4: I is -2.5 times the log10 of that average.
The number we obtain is 0.03 mag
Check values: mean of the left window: 8.56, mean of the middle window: 8.55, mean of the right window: 8.83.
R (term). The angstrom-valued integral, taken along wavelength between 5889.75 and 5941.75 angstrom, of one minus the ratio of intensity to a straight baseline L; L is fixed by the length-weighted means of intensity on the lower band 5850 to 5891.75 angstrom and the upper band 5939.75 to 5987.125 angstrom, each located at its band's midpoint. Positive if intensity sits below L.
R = 1.60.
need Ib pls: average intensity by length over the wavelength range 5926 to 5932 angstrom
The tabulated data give 8.56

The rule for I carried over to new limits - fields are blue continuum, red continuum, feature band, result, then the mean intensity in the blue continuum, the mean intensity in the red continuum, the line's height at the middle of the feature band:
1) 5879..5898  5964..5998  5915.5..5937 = -0.12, 7.01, 8.77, 7.73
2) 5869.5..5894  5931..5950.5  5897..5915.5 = -0.04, 7.84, 8.52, 8.12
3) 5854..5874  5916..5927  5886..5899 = 0.33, 8.55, 8.68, 8.61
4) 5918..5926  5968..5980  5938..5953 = 0.02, 8.53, 8.85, 8.67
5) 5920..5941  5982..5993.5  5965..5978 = -0.03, 8.49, 8.62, 8.58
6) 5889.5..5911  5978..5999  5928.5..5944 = -0.07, 7.51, 8.7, 8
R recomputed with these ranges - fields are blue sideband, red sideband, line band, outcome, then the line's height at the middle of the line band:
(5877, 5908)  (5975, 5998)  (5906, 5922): -1.75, 7.85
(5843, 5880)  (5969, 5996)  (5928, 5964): 1.13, 8.72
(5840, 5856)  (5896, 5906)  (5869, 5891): 0.78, 8.35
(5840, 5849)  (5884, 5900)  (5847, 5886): -3.96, 7.82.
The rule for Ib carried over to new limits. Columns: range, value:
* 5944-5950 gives 8.47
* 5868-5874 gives 8.59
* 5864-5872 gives 8.55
